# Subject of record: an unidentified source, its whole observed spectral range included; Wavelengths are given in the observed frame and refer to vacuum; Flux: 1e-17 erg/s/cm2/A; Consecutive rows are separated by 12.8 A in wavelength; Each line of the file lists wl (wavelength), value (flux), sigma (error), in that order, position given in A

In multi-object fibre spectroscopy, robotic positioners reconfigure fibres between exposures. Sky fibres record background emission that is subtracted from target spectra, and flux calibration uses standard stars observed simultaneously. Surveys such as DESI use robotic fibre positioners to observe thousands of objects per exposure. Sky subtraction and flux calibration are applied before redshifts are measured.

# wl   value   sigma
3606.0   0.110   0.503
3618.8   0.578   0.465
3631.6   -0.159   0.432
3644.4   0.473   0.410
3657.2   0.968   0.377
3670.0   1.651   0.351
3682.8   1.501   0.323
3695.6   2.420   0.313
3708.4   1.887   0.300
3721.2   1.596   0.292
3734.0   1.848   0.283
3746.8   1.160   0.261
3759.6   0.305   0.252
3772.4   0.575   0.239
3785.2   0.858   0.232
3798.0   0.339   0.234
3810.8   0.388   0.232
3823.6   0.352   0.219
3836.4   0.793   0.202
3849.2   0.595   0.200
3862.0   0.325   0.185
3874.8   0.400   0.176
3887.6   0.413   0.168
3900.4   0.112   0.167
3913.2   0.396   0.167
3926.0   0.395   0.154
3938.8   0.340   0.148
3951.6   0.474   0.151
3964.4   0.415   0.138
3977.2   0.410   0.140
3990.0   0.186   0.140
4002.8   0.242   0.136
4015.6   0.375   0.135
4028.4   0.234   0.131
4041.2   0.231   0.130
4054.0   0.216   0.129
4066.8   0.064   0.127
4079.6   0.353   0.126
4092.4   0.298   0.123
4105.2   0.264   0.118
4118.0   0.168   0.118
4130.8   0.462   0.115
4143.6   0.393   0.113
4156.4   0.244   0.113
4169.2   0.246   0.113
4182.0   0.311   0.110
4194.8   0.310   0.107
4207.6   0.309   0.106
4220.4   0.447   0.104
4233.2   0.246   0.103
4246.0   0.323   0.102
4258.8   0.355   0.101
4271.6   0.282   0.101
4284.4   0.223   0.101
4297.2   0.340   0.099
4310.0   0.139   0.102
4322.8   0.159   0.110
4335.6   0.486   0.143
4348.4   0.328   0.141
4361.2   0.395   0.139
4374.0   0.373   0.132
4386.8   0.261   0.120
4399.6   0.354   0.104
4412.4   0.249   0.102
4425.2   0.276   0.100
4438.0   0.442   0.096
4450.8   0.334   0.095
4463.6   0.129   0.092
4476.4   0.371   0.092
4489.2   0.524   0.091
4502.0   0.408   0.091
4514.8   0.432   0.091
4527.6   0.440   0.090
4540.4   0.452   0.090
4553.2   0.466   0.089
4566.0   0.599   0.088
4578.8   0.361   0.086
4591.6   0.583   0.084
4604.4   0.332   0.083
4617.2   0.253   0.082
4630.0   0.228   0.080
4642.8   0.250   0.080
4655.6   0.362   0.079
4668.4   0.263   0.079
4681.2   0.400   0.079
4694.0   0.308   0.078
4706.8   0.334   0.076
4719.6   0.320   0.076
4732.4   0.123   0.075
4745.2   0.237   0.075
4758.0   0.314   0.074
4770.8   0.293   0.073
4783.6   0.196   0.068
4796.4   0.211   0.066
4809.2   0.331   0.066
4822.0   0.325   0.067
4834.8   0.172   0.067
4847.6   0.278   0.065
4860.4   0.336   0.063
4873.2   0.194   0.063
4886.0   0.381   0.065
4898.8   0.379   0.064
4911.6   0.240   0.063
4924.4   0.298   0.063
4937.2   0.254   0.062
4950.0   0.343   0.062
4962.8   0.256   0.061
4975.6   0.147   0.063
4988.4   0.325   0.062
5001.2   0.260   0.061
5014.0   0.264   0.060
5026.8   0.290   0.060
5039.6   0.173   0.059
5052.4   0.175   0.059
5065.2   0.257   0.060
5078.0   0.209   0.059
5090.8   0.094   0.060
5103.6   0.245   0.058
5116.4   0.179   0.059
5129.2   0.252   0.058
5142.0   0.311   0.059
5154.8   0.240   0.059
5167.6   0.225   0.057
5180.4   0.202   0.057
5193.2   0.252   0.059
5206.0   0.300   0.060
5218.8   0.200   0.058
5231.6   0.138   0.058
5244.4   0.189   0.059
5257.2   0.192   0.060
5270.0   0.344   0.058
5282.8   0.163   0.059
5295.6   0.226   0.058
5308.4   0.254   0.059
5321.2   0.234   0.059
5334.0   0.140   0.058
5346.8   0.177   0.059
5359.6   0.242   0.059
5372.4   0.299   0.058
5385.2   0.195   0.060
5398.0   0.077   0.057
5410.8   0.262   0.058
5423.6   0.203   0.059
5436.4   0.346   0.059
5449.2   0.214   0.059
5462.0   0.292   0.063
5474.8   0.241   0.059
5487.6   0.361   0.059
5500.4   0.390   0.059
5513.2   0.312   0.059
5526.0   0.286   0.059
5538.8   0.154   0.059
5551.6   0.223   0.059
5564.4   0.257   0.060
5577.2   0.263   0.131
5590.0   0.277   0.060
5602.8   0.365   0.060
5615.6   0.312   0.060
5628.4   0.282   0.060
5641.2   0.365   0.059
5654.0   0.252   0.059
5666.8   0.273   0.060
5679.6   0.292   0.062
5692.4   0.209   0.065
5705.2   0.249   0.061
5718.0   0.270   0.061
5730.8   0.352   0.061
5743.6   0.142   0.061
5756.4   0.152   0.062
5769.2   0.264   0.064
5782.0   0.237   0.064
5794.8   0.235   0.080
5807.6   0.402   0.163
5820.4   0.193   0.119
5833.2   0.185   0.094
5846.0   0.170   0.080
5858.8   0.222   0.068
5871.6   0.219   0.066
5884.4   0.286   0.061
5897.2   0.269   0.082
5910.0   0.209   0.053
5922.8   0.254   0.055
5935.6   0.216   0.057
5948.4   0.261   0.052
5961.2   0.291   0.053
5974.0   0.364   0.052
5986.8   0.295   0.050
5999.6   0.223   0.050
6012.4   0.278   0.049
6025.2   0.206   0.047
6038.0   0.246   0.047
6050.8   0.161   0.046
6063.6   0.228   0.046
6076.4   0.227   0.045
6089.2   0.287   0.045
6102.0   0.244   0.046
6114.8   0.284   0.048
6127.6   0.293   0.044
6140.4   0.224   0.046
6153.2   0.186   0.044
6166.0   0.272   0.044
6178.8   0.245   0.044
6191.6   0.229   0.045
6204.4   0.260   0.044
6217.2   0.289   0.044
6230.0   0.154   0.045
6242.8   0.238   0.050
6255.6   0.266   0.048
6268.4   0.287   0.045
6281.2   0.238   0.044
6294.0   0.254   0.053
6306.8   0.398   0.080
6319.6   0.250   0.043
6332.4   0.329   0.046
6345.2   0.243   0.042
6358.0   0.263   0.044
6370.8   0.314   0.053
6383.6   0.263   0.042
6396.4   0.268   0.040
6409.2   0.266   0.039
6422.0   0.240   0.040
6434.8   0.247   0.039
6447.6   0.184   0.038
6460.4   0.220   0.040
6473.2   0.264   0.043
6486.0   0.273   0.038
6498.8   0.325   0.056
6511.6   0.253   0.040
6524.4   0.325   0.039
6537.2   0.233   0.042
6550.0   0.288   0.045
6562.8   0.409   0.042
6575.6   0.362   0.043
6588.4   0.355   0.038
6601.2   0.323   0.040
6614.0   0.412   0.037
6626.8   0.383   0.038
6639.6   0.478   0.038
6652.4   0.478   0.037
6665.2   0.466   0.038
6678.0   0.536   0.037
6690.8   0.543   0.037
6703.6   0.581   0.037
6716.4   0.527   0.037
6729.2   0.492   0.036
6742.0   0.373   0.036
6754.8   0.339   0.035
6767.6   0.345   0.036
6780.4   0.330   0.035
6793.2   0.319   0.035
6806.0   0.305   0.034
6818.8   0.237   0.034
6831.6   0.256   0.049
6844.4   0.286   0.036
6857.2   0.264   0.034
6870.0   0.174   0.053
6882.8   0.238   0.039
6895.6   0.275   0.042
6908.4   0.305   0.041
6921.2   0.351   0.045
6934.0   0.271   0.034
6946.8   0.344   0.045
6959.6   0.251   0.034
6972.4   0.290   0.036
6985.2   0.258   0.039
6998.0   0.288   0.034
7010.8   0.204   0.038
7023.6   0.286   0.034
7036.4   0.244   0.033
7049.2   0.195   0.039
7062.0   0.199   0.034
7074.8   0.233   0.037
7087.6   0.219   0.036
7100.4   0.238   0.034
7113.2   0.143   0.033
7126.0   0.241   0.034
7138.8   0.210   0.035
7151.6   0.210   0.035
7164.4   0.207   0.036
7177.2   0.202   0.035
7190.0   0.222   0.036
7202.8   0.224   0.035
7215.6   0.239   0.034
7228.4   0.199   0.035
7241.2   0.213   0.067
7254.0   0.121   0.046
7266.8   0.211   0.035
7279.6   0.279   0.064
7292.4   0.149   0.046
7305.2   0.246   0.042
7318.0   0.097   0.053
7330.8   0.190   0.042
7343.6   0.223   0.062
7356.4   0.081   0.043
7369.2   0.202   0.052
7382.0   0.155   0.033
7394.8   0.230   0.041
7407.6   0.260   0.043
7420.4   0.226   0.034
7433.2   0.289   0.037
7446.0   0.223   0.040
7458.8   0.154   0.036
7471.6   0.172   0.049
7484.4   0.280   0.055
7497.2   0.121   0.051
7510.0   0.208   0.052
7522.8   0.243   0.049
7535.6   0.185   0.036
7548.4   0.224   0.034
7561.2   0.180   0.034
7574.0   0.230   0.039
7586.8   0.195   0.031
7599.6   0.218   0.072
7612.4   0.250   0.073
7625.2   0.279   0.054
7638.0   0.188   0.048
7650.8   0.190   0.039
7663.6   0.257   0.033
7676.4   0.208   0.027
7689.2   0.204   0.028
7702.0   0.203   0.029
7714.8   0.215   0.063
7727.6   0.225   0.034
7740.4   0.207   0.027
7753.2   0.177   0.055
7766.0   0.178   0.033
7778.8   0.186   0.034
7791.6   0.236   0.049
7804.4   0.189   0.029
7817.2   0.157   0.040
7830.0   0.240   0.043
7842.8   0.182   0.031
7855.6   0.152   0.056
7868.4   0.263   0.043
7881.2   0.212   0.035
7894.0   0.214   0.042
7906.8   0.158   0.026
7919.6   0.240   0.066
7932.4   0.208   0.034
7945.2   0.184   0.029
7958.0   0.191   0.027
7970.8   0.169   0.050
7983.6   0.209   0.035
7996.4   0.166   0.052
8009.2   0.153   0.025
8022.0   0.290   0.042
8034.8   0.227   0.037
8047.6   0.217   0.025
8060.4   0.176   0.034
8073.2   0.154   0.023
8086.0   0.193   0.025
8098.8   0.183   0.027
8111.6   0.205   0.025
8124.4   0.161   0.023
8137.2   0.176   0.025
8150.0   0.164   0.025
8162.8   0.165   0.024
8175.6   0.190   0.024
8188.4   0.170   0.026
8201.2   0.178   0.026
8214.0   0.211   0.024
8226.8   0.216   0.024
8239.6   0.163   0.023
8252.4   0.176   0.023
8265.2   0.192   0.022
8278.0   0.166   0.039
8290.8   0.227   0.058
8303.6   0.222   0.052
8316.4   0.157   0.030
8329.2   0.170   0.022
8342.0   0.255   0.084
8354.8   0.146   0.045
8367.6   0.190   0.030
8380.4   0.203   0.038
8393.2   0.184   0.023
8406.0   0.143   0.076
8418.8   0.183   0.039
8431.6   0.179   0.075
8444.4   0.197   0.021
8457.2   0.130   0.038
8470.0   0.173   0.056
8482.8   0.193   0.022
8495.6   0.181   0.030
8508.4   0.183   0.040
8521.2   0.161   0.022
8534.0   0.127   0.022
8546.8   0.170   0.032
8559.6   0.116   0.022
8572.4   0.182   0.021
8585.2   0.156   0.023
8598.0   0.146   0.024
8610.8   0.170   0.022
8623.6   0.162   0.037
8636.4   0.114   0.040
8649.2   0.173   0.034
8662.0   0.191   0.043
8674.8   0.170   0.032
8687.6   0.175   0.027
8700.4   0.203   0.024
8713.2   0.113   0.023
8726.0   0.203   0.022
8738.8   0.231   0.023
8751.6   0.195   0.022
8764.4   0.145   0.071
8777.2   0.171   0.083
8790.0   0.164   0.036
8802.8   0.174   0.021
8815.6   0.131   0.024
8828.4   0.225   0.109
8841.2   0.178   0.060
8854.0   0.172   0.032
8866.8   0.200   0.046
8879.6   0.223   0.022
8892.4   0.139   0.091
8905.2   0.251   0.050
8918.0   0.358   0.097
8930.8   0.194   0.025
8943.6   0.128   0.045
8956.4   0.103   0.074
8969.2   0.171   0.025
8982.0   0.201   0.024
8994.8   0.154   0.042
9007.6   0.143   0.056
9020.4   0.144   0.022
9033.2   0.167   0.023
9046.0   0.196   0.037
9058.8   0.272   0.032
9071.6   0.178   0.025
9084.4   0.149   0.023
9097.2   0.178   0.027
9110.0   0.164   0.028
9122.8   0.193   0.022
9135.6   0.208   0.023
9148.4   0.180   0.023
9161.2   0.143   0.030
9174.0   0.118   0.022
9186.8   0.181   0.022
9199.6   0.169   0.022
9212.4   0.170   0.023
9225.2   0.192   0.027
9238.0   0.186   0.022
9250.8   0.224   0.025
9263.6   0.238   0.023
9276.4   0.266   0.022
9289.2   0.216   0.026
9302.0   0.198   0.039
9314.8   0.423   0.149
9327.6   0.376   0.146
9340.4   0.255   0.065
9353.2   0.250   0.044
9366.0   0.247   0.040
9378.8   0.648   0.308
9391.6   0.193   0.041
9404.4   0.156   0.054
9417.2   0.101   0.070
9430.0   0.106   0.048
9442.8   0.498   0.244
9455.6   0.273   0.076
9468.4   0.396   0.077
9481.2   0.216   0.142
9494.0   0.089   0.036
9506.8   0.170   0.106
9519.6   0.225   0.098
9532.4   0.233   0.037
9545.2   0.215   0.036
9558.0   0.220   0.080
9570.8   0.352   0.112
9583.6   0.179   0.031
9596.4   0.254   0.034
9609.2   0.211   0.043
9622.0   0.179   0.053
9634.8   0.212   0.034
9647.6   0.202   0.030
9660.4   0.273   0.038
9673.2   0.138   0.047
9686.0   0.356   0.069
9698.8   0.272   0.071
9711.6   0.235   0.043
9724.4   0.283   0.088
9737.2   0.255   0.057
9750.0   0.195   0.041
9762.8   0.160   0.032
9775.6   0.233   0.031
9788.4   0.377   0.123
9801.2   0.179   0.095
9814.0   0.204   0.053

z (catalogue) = 1.391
